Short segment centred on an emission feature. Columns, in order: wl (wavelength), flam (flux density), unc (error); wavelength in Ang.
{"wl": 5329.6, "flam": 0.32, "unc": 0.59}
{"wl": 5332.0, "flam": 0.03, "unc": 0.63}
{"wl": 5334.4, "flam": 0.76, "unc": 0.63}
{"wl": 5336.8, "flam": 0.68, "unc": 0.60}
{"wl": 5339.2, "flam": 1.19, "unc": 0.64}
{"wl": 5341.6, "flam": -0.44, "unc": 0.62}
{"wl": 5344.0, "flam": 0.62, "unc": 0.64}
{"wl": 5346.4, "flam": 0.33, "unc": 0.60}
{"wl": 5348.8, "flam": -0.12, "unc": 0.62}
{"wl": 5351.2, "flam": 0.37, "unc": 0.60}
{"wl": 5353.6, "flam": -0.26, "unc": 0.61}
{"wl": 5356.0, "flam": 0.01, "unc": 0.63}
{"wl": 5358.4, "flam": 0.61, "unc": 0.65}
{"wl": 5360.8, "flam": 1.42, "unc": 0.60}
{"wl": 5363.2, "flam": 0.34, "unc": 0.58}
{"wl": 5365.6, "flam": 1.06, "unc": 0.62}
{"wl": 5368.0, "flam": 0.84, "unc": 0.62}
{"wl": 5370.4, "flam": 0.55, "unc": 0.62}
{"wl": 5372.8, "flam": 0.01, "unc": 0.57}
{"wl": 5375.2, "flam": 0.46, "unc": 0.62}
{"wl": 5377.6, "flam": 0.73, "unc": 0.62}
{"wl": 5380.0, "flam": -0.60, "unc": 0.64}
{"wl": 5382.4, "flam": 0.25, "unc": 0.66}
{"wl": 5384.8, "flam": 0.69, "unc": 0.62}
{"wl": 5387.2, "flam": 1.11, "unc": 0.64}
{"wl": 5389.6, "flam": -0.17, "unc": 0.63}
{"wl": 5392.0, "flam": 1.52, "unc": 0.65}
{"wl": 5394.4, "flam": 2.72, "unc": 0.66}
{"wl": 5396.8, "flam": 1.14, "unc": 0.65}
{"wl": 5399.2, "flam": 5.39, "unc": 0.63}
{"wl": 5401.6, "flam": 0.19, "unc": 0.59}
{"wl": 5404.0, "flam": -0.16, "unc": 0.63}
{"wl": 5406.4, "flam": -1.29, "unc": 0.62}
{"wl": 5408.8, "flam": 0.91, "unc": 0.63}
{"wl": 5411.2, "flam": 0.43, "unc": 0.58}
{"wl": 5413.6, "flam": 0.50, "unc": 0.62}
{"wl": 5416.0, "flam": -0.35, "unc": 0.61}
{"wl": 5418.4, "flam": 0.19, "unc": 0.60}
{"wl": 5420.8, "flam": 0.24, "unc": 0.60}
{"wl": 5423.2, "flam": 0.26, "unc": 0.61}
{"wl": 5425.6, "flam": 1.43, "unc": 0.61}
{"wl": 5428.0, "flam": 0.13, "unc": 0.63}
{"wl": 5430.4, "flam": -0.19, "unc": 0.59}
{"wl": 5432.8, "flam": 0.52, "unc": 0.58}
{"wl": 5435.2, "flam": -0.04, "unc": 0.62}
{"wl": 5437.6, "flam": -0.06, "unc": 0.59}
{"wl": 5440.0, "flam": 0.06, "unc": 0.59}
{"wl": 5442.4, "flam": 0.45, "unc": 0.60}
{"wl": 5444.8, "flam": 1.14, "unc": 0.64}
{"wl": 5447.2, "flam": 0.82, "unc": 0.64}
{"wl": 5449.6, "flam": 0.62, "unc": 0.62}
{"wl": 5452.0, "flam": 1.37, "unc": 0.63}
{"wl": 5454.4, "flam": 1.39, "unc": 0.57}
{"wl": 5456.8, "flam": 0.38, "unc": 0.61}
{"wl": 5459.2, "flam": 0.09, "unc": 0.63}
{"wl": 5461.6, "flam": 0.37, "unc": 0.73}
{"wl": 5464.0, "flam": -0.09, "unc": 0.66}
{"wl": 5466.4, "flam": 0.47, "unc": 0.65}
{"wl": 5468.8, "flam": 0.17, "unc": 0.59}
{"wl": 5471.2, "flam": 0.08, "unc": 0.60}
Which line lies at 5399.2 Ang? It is [O II]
